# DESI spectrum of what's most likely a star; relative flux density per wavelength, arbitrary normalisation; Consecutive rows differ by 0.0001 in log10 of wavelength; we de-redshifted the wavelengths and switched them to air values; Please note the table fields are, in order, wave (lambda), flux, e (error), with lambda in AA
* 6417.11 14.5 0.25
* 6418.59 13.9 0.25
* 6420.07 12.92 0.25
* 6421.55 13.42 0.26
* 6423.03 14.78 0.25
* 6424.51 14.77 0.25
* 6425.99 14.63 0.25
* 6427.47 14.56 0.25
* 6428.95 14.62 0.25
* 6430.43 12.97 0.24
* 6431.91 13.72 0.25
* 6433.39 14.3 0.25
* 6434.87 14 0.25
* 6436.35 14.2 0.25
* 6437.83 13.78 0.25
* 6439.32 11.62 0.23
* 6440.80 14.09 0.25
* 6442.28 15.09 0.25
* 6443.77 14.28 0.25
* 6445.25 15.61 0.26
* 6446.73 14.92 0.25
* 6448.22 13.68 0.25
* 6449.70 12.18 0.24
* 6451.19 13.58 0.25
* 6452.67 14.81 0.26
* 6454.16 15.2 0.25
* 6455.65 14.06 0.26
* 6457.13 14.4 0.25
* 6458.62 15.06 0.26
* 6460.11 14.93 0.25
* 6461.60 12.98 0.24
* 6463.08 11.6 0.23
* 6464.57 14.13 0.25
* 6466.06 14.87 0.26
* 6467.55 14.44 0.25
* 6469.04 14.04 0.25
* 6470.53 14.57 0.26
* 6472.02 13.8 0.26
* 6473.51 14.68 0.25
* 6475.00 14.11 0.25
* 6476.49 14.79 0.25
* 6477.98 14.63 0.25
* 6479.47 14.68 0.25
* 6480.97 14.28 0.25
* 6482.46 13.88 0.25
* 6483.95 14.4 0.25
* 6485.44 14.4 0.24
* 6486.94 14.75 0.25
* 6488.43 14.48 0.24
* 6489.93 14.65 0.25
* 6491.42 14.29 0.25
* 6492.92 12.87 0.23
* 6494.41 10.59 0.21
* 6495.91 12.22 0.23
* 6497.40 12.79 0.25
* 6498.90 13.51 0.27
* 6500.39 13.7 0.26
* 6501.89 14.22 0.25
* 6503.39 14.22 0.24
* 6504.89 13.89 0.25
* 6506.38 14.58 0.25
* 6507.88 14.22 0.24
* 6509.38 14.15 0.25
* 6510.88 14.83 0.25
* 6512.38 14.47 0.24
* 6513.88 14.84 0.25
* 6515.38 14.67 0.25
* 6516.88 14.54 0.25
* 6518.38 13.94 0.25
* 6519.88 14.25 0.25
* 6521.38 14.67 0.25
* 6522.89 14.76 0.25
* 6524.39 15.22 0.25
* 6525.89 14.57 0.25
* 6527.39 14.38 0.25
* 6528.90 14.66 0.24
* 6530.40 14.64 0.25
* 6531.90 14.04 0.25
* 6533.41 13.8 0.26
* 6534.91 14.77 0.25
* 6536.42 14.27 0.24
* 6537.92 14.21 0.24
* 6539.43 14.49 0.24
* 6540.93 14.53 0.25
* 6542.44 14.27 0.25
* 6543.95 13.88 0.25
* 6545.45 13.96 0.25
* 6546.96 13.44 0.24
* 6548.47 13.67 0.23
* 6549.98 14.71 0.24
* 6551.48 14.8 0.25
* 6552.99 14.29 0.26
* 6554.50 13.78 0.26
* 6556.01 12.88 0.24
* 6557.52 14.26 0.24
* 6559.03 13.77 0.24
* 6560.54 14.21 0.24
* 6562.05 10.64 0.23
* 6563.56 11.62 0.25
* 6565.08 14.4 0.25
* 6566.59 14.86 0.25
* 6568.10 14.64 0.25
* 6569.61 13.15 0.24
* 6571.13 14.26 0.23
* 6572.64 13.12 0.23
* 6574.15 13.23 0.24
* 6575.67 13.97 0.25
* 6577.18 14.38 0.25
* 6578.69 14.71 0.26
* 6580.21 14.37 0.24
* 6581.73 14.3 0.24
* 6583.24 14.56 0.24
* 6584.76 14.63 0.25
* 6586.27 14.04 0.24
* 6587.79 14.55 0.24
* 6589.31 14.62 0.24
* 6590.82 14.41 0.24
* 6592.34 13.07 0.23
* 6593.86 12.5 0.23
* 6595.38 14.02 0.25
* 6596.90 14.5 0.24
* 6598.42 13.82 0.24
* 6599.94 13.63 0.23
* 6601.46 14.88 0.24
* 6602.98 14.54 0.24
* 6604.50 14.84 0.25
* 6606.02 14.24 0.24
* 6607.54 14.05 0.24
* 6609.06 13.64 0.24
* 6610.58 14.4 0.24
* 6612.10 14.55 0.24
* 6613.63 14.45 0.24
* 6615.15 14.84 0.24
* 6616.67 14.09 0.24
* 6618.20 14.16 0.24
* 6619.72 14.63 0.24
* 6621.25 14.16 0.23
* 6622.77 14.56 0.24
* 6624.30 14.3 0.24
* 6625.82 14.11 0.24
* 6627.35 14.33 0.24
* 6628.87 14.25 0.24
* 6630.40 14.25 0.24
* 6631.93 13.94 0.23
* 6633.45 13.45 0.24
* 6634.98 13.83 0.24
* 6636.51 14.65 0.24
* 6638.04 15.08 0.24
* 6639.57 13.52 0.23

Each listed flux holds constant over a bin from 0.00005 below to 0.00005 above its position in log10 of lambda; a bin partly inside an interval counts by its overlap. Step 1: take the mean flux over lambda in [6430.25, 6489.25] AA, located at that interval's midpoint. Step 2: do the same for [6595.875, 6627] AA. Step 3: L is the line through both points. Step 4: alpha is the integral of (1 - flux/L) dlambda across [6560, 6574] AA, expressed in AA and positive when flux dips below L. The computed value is 0.8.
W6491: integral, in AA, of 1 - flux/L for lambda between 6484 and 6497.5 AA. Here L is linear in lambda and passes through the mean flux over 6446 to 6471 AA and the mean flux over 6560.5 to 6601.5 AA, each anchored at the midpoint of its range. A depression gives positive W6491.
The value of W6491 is 0.5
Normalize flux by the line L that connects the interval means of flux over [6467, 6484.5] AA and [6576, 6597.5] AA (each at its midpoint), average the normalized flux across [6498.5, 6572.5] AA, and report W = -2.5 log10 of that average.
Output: 0.01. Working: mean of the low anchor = 14.4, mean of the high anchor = 14.2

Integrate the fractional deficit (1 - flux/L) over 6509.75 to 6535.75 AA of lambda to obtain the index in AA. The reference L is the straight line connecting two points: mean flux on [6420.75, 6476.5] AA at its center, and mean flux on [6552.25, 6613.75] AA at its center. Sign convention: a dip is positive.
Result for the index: -0.90 AA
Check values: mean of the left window 14.1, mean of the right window 14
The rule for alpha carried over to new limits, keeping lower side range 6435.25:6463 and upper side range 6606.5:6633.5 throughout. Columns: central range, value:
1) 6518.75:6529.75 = -0.36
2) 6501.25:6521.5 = -0.35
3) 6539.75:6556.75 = 0.18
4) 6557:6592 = 0.68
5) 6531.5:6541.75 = -0.10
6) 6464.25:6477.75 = -0.29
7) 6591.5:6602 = 0.35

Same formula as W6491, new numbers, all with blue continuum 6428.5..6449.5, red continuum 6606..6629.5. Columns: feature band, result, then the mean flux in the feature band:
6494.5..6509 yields 0.6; 13.6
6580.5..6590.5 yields -0.1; 14.5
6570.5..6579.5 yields 0.2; 14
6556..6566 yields 0.7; 13.2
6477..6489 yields -0.3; 14.4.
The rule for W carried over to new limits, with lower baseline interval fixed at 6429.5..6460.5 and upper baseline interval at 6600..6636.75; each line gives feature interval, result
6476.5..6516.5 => 0.01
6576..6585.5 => -0.02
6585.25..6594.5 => 0.03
